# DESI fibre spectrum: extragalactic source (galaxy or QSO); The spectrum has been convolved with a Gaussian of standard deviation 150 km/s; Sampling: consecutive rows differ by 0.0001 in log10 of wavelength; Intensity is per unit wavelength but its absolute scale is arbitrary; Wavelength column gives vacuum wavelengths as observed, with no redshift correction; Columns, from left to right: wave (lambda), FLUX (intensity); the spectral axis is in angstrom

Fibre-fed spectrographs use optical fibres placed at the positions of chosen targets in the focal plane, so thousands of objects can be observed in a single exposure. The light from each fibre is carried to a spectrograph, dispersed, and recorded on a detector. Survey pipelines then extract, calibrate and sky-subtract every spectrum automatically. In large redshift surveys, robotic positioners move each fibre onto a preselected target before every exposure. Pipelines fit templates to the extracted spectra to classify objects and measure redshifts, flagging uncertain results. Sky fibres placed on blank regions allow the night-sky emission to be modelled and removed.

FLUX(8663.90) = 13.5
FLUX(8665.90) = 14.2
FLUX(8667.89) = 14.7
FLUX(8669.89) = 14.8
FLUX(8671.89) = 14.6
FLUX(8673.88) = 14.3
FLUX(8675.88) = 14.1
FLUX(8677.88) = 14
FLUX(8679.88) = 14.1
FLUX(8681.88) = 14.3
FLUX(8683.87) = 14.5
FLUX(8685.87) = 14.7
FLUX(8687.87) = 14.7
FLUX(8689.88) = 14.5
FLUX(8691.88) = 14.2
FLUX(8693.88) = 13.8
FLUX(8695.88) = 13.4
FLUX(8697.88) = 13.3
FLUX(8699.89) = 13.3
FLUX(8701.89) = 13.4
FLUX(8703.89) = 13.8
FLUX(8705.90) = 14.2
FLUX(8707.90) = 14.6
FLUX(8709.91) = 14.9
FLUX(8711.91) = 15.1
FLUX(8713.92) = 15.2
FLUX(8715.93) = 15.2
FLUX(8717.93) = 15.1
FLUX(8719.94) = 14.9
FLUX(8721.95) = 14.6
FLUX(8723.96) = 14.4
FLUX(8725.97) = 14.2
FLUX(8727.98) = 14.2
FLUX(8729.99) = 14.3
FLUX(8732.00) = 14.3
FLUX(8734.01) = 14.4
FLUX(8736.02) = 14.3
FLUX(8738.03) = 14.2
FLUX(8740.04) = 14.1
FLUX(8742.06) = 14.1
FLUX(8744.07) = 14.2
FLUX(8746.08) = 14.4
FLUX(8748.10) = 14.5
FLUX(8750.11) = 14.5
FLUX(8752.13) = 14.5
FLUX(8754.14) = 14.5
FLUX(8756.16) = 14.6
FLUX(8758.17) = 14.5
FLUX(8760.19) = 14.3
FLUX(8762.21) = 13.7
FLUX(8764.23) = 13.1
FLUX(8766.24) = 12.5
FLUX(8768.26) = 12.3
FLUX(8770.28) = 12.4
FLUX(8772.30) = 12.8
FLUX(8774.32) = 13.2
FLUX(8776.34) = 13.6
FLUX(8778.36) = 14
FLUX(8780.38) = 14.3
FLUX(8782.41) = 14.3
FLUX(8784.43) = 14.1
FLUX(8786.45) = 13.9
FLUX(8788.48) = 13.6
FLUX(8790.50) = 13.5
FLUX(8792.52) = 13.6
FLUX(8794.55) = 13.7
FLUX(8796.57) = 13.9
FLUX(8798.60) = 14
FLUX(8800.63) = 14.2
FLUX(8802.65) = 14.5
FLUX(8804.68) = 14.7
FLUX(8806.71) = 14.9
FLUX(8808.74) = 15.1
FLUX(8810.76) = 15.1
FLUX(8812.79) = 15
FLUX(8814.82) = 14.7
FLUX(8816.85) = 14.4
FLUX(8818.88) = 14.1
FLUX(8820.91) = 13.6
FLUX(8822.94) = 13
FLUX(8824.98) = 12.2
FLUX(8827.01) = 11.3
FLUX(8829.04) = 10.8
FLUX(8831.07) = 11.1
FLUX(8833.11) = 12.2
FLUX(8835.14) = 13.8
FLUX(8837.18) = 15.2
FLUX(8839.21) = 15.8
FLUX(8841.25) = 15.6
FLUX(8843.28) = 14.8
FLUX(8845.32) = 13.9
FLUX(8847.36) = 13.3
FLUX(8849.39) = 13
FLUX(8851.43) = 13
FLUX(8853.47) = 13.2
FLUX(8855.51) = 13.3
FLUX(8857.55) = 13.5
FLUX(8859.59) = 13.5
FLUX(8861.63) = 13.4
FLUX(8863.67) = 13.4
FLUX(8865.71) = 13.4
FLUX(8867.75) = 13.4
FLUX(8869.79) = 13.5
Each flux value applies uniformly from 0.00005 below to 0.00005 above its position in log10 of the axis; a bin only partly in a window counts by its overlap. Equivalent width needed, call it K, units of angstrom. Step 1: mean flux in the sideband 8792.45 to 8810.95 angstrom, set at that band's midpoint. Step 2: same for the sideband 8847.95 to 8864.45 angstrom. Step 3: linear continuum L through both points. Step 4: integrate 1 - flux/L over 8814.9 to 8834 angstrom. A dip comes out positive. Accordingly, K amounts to 1.8 angstrom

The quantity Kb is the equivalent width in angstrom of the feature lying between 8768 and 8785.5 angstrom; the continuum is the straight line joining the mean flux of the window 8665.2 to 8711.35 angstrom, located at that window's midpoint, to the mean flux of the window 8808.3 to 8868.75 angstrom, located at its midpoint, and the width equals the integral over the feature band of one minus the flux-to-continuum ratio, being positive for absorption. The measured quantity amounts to 0.44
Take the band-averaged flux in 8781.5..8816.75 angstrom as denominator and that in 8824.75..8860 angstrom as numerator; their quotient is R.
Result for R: 0.93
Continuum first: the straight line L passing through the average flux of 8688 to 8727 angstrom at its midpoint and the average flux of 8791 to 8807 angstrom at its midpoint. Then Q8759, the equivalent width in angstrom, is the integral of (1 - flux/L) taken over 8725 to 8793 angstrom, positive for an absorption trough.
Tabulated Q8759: 1.45 angstrom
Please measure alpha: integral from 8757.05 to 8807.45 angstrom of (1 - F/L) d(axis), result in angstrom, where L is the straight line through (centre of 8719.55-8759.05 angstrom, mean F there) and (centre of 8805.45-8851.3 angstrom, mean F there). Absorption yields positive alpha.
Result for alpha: 1.2 angstrom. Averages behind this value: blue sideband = 14.4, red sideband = 13.8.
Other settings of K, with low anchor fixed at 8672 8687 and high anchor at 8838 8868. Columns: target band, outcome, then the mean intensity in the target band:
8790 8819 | -0.9 angstrom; 14.4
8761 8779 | 1.3 angstrom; 13.1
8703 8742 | -0.9 angstrom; 14.5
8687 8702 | 0.5 angstrom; 13.8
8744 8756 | -0.3 angstrom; 14.5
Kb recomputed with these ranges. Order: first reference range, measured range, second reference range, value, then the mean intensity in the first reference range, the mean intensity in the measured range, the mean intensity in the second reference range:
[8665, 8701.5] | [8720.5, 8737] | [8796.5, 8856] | -0.35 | 14.2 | 14.4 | 13.8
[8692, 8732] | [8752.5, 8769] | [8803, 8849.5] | 0.43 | 14.3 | 13.7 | 13.8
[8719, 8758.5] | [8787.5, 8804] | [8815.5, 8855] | -0.11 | 14.4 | 13.9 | 13.4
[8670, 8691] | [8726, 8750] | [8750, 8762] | 0.23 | 14.4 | 14.3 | 14.4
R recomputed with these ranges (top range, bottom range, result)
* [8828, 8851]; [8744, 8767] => 0.96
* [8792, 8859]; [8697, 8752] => 0.96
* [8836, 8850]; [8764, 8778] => 1.13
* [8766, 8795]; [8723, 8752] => 0.94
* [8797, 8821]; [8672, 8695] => 1.02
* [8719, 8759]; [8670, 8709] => 1.02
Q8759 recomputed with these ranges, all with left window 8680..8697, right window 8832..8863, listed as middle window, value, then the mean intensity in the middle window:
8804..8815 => -0.80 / 14.9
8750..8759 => -0.29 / 14.5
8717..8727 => -0.33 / 14.6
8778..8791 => 0.02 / 14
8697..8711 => 0.26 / 13.9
